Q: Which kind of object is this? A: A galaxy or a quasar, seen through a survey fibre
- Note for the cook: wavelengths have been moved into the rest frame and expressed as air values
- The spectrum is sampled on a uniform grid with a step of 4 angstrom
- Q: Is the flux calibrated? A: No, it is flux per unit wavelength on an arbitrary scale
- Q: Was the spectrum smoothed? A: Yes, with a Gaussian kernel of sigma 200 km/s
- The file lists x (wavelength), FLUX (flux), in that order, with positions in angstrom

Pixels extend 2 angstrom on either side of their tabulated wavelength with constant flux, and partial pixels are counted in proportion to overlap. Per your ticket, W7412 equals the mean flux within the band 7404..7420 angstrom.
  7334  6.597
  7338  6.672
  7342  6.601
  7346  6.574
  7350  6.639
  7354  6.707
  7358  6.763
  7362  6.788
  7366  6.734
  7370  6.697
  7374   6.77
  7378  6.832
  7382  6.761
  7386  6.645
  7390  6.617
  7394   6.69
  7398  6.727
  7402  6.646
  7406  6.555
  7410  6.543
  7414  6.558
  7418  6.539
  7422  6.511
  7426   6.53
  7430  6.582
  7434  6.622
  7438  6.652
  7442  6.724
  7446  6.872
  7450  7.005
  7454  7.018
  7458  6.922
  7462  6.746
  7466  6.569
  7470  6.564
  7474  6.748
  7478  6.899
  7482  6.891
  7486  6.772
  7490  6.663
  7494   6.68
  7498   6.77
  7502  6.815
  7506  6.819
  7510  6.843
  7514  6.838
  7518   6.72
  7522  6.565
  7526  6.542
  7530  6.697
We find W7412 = 6.55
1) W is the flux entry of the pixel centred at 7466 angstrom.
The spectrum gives 6.569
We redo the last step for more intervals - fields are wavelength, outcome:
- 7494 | 6.68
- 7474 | 6.748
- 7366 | 6.734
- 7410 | 6.543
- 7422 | 6.511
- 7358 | 6.763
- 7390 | 6.617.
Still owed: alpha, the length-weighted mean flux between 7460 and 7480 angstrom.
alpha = 6.71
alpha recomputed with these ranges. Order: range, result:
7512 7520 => 6.78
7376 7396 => 6.71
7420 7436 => 6.56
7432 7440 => 6.64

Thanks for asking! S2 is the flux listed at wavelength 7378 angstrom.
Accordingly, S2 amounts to 6.832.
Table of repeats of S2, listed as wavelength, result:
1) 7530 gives 6.697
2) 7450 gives 7.005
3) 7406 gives 6.555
